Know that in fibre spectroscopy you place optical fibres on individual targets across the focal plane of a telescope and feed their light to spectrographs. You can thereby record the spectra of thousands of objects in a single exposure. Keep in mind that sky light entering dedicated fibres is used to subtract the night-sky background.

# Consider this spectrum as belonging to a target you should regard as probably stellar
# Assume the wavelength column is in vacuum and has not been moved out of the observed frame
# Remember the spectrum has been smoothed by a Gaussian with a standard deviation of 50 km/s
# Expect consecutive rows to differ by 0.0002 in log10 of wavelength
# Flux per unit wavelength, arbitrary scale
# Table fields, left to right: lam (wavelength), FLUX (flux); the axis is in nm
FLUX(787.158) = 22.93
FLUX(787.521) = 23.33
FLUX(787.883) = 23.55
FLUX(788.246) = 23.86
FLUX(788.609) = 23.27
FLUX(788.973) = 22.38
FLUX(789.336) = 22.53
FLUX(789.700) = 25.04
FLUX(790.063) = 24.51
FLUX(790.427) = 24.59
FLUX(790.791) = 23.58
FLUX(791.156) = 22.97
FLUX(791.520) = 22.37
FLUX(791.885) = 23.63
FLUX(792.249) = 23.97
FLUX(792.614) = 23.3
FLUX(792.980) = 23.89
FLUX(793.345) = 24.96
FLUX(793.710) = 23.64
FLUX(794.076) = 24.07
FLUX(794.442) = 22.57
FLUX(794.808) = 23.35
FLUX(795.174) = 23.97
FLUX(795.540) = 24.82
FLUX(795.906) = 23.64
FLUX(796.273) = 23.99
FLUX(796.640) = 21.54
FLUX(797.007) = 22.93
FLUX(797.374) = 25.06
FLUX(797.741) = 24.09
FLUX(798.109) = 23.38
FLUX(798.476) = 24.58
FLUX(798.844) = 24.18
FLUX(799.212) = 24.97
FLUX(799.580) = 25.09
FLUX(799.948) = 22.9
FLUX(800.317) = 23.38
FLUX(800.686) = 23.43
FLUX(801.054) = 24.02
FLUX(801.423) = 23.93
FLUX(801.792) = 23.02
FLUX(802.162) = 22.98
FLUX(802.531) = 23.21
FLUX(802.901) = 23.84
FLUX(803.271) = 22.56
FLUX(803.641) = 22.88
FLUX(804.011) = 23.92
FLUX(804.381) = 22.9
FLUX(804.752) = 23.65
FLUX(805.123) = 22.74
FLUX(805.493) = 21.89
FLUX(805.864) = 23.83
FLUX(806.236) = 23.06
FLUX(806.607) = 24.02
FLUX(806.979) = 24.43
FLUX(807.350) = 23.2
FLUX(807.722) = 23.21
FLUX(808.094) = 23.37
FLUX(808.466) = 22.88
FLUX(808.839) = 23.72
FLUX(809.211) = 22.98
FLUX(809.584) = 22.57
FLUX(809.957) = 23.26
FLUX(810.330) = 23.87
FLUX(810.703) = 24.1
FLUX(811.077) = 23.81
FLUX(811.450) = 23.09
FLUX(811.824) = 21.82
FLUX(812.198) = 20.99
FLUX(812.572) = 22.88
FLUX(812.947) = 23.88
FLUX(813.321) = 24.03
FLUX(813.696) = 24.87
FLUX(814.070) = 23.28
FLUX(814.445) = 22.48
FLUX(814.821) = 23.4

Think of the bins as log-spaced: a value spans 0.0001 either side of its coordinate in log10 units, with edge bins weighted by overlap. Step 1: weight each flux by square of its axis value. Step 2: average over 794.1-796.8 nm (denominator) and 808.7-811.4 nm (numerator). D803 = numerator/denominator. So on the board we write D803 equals 1.0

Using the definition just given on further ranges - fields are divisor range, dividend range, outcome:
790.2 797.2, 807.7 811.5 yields 1.03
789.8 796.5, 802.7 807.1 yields 1.01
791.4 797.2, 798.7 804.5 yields 1.02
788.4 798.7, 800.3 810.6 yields 1.02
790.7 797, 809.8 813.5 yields 1.03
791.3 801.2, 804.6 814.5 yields 1.01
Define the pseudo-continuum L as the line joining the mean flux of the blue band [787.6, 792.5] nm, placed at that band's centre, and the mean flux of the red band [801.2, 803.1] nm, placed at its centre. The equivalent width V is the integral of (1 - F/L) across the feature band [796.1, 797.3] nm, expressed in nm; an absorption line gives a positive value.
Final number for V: 0.02 nm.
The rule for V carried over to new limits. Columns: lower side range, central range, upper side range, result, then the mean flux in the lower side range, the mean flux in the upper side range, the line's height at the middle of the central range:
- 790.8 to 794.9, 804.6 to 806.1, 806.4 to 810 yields 0.02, 23.5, 23.4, 23.4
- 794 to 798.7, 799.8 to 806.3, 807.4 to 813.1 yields 0.05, 23.7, 23.1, 23.4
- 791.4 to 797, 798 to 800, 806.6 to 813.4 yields -0.07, 23.6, 23.2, 23.5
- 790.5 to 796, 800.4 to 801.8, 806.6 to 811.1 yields -0.01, 23.7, 23.5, 23.6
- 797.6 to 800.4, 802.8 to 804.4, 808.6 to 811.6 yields 0.04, 24.1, 23.4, 23.8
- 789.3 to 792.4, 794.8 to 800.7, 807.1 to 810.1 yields -0.09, 23.7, 23.2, 23.5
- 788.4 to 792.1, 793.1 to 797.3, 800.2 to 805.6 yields -0.04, 23.5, 23.2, 23.4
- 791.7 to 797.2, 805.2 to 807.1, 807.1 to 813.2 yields -0.01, 23.6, 23.1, 23.3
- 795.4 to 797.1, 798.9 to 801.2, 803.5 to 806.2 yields -0.07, 23.4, 23.1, 23.3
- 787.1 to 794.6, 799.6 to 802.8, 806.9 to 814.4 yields 0.00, 23.6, 23.3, 23.4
